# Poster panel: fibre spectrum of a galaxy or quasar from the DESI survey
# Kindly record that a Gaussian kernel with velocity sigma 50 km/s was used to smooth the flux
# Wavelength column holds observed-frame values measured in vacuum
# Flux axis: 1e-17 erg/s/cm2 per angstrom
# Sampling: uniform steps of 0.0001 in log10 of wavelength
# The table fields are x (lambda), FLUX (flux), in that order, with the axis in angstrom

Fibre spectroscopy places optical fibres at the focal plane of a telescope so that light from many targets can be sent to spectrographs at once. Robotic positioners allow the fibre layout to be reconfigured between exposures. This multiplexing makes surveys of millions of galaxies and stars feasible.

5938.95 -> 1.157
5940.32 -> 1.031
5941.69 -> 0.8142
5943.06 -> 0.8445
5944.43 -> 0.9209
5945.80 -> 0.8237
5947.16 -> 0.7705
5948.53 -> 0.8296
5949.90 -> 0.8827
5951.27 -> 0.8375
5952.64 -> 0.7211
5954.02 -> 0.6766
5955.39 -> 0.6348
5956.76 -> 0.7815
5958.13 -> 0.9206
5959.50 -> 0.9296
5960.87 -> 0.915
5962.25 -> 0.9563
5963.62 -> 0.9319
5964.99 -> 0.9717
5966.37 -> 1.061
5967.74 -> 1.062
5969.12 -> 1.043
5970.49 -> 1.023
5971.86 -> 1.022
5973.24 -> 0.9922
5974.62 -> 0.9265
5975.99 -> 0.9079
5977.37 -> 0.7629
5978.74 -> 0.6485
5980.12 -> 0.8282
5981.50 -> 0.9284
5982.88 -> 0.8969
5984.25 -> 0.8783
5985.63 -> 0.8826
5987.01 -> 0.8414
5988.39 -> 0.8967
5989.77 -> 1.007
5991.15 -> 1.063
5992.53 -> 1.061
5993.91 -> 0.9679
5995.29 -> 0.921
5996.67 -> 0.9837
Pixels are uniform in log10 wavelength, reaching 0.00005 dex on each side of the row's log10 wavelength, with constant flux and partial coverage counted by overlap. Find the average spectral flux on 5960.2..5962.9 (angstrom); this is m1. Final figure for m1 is 0.933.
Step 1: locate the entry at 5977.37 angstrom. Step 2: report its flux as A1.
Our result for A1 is 0.7629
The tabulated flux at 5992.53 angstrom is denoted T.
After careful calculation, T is 1.061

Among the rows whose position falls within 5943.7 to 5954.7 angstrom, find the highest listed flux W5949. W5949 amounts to 0.9209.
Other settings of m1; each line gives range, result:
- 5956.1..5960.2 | 0.879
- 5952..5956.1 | 0.677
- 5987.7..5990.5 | 0.953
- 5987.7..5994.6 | 0.999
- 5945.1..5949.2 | 0.81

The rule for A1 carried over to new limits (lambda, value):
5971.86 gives 1.022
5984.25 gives 0.8783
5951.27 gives 0.8375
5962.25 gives 0.9563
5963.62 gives 0.9319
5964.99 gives 0.9717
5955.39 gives 0.6348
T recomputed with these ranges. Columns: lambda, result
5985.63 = 0.8826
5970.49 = 1.023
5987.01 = 0.8414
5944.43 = 0.9209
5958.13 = 0.9206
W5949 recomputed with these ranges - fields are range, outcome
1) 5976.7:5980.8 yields 0.8282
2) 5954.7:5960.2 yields 0.9296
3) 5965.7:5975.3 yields 1.062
